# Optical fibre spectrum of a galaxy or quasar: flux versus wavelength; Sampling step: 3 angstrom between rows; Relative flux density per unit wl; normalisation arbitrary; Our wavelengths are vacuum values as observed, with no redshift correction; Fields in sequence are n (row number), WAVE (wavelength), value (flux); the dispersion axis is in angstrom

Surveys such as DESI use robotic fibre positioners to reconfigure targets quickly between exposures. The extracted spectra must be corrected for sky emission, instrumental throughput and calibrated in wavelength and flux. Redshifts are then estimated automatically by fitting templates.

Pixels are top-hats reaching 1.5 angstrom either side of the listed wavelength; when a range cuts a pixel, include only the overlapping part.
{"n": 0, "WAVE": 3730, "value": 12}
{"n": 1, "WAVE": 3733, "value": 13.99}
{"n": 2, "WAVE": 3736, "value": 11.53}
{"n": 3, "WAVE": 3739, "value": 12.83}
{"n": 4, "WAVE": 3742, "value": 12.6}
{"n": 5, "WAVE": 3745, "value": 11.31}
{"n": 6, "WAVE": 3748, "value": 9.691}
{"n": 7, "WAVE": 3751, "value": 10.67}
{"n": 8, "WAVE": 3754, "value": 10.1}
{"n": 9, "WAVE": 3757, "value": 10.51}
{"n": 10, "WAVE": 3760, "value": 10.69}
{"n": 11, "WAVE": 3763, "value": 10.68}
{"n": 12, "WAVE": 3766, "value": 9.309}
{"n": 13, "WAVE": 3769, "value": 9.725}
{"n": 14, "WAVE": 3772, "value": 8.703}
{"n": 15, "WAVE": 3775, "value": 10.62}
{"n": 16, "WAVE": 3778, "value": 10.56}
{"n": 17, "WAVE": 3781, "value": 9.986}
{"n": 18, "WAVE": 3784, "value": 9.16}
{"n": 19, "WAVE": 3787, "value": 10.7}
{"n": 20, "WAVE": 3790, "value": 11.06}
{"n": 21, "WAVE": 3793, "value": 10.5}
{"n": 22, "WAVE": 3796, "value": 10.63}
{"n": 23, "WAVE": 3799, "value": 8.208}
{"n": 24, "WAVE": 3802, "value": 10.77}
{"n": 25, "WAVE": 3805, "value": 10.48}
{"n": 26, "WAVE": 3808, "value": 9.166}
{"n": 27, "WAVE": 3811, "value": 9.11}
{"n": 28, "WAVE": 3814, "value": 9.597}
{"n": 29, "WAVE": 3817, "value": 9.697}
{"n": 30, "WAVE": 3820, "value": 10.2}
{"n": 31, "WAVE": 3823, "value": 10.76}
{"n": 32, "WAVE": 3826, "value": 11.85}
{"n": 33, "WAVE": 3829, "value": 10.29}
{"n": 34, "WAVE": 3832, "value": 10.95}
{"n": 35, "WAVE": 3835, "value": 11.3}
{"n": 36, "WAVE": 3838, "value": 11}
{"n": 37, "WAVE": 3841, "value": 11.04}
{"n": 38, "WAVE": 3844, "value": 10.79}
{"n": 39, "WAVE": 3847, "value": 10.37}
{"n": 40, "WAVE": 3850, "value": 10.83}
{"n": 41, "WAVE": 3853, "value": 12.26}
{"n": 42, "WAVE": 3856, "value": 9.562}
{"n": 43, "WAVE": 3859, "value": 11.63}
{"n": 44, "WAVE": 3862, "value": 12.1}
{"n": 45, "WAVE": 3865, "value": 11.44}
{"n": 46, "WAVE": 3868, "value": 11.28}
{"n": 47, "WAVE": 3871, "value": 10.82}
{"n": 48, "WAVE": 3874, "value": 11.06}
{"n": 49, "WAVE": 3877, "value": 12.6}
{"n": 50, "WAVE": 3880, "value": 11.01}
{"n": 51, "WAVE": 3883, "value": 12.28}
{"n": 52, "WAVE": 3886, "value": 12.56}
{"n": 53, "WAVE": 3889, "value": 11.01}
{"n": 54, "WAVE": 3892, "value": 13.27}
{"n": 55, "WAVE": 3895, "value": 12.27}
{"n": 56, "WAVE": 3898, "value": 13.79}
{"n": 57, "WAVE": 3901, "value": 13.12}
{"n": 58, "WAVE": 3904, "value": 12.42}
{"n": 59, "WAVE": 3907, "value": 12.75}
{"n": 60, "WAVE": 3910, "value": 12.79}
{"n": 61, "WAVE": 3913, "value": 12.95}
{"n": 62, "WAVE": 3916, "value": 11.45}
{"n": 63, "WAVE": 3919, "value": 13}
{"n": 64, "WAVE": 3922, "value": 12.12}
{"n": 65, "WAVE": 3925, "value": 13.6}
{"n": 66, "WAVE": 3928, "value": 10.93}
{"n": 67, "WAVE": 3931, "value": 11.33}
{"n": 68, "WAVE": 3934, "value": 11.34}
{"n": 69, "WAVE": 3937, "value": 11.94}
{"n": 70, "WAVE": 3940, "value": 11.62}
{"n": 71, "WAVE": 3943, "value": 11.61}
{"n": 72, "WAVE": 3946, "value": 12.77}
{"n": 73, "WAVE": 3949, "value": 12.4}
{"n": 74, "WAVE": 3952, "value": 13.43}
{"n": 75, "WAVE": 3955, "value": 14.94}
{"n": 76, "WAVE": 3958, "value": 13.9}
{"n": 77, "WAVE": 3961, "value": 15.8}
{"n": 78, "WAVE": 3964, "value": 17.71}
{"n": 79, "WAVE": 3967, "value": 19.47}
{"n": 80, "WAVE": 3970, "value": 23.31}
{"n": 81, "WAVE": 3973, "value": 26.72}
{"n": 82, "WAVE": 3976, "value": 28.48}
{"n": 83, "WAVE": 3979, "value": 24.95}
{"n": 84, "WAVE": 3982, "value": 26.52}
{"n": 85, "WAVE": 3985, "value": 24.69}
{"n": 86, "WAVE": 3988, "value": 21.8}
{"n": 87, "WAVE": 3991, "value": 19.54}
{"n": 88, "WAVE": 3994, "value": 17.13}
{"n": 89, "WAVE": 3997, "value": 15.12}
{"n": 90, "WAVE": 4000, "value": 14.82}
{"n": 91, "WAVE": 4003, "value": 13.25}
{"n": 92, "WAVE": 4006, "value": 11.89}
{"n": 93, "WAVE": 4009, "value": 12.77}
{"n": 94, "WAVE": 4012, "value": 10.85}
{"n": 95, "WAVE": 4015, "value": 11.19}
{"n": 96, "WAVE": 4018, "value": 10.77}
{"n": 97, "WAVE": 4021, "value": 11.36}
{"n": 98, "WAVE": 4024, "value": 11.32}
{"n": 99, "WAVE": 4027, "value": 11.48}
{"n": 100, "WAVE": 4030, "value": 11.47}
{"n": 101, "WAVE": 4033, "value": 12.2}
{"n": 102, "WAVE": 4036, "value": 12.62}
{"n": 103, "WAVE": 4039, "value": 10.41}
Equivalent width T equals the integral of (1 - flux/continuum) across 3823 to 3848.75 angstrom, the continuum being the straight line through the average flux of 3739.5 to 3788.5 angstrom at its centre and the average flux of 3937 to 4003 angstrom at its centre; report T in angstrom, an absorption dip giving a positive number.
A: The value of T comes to 4.2 angstrom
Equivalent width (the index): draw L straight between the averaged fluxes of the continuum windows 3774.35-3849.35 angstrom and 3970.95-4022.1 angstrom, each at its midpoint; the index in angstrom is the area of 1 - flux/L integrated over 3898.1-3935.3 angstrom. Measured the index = 5.6 angstrom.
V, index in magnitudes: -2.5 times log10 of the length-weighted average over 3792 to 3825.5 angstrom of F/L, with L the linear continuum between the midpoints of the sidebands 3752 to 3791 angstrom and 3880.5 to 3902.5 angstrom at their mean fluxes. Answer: 0.09 mag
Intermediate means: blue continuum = 10.1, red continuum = 12.5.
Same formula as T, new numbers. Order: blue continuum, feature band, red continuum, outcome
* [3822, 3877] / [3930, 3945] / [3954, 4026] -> 3.4 angstrom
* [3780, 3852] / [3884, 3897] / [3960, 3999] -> 2.7 angstrom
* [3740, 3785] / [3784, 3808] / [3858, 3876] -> 1.1 angstrom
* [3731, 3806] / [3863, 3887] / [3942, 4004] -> 5.1 angstrom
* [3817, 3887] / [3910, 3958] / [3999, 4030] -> -3.7 angstrom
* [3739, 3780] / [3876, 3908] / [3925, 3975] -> 2.8 angstrom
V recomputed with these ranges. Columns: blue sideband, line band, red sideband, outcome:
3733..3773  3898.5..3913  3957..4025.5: 0.177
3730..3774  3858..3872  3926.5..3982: 0.220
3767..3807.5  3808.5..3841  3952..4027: 0.093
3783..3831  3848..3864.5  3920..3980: 0.079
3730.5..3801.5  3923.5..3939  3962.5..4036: 0.266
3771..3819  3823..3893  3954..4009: 0.154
